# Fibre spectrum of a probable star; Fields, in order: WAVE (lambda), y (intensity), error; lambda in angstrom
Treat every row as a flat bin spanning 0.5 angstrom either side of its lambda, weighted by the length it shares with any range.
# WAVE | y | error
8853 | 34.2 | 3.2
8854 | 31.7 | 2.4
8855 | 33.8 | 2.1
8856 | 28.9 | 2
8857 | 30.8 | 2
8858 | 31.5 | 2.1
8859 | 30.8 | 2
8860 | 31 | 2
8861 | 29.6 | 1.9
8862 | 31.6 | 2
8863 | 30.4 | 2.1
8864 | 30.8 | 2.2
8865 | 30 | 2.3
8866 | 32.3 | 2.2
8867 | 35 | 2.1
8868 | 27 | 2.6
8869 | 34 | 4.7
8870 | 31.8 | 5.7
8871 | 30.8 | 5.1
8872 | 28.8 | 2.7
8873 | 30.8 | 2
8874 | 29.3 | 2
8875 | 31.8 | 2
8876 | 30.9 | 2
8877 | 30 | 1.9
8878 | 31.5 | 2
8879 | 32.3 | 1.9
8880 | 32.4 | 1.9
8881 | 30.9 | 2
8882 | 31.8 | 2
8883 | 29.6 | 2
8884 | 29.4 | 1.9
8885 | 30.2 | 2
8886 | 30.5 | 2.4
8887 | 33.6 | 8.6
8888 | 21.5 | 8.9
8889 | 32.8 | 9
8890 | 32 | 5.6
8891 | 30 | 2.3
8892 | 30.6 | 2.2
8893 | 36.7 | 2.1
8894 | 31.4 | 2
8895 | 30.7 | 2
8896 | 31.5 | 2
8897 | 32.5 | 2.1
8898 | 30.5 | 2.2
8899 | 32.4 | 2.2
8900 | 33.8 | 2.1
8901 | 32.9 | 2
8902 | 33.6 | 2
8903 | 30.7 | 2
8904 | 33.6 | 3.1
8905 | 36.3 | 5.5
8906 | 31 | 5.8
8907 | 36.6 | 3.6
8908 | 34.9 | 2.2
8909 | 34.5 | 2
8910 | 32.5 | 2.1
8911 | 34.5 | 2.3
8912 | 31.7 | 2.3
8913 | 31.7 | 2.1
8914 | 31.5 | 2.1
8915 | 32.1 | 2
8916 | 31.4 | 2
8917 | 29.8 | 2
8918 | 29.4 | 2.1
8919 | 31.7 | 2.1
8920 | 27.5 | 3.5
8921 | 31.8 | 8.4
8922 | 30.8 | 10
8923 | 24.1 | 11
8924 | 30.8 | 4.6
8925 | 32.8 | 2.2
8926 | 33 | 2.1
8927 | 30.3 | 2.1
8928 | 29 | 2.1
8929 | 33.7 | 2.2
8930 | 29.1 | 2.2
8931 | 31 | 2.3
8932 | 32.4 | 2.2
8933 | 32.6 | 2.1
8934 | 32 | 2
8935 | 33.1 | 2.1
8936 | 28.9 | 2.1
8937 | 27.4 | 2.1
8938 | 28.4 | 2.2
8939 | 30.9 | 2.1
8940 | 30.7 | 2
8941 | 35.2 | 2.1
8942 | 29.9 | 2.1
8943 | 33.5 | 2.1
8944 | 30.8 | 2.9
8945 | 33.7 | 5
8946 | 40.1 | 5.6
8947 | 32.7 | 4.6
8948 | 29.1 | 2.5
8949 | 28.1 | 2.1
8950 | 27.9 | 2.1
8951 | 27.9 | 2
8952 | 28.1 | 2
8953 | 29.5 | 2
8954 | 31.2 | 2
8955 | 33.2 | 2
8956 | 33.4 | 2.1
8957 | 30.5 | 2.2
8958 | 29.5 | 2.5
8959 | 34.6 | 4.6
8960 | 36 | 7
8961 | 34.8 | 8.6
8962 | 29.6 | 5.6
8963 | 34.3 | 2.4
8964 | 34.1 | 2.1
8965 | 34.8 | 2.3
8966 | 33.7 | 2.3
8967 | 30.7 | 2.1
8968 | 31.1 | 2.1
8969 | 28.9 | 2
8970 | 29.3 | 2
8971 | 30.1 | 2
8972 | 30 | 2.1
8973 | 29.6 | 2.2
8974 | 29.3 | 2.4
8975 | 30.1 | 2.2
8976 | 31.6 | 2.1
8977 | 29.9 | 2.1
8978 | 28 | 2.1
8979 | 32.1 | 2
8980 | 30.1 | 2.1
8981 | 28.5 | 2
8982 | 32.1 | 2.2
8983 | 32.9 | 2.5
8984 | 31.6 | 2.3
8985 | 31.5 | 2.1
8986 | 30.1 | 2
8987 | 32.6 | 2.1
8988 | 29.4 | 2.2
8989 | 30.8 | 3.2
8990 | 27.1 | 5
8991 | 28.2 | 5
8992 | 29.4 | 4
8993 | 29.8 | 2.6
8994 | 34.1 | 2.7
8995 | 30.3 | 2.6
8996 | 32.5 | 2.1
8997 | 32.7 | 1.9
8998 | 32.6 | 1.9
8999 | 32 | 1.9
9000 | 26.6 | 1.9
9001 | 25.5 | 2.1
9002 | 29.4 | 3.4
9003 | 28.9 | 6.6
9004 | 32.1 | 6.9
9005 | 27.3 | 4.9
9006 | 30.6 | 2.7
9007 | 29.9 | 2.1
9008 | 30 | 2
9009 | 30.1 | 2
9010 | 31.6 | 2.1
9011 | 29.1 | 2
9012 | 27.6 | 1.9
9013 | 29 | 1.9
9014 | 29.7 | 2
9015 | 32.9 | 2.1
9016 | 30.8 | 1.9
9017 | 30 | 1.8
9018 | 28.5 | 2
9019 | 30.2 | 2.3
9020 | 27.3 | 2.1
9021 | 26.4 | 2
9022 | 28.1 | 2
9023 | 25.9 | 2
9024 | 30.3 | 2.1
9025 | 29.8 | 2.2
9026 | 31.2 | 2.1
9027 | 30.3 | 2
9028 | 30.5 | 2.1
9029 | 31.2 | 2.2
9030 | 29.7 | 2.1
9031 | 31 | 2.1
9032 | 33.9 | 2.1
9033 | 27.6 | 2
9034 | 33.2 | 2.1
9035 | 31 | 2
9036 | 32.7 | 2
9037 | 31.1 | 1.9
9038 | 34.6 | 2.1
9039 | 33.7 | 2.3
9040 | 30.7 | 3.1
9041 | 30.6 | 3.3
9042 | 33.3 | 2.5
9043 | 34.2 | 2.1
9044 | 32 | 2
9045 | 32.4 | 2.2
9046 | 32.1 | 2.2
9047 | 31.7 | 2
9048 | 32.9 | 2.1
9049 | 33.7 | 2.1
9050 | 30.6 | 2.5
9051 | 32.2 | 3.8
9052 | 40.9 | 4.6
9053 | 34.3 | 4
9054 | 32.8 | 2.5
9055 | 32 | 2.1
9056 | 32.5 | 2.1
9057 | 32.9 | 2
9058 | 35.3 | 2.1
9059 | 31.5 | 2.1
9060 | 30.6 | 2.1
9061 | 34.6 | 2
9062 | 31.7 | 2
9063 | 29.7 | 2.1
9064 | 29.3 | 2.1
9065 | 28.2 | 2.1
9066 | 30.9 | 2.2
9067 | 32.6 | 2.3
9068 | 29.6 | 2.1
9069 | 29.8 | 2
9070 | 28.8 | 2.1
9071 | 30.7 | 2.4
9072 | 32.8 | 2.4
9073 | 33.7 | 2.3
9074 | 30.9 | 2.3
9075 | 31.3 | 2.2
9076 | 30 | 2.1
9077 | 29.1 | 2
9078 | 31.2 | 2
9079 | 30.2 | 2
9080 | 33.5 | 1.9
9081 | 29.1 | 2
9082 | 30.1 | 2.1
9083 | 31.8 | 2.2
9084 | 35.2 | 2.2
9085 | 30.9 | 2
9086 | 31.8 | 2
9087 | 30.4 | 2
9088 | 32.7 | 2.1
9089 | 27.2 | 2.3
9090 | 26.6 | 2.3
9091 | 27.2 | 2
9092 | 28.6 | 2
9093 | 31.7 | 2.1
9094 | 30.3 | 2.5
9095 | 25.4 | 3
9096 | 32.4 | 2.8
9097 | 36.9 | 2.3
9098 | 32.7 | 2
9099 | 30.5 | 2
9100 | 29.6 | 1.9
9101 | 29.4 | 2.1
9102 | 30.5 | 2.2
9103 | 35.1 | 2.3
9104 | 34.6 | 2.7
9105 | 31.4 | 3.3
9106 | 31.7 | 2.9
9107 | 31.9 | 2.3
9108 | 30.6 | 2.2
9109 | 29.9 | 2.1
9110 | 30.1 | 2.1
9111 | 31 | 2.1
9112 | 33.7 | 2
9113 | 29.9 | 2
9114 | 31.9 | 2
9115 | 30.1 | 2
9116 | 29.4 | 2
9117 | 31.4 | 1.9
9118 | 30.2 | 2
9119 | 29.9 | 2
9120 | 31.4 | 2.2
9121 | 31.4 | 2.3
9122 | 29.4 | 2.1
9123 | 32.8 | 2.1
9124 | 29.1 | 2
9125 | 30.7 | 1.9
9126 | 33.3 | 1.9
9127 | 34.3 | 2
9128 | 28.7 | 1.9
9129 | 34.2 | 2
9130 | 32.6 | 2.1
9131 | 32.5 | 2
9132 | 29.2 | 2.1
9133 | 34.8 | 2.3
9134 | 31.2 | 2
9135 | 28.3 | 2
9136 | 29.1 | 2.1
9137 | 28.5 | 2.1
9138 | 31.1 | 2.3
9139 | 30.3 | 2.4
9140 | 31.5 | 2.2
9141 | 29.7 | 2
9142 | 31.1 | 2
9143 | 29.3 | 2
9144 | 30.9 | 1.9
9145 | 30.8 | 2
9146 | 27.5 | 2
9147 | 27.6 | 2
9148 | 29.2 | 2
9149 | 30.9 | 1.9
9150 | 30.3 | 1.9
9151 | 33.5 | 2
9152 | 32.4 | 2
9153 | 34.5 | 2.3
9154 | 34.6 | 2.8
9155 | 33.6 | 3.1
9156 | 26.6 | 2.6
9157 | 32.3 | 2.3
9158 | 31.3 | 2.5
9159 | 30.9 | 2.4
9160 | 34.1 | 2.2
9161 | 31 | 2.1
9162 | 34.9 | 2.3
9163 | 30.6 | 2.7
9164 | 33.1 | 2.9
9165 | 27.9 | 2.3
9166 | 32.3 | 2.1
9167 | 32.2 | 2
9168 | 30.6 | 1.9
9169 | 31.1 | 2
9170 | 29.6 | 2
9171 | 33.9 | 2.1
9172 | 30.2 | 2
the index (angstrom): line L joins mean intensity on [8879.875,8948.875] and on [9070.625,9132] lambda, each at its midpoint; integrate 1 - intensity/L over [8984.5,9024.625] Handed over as 2.01 angstrom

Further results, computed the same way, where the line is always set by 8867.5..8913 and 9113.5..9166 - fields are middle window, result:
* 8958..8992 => 0.4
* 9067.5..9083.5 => 0.2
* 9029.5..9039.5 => -0.2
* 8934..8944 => 0.2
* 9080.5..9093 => 0.4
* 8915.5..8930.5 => 0.6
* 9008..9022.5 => 0.9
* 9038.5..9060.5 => -1.1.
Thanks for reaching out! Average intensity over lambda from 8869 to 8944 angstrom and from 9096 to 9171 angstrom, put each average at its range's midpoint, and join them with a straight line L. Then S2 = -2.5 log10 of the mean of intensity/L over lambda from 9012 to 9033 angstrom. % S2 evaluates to 0.06 mag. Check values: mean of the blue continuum 31.4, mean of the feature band 29.7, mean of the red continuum 31.3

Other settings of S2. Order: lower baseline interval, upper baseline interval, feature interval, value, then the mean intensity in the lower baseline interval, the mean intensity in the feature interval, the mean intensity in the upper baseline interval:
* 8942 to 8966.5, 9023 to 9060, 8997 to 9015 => 0.084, 32.1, 29.7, 32.1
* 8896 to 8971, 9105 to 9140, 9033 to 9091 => -0.015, 31.7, 31.7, 31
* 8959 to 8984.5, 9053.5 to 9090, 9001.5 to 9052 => 0.018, 31.4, 30.8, 31.2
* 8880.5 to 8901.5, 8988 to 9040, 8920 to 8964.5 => -0.020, 31.2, 31.3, 30.2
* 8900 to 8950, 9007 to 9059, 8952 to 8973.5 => -0.007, 31.7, 31.8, 31.3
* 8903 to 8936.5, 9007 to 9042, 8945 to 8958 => 0.009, 31.7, 31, 30.3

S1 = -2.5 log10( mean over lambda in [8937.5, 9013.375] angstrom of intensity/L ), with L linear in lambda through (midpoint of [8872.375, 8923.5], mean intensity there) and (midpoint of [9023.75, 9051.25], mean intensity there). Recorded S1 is 0.03 mag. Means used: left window 31.5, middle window 30.8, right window 31.7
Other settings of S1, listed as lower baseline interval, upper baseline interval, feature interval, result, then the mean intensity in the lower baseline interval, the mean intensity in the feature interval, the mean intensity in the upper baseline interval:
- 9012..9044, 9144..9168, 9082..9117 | 0.00 mag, 30.6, 31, 31.4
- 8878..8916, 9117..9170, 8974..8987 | 0.03 mag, 32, 30.7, 31.1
